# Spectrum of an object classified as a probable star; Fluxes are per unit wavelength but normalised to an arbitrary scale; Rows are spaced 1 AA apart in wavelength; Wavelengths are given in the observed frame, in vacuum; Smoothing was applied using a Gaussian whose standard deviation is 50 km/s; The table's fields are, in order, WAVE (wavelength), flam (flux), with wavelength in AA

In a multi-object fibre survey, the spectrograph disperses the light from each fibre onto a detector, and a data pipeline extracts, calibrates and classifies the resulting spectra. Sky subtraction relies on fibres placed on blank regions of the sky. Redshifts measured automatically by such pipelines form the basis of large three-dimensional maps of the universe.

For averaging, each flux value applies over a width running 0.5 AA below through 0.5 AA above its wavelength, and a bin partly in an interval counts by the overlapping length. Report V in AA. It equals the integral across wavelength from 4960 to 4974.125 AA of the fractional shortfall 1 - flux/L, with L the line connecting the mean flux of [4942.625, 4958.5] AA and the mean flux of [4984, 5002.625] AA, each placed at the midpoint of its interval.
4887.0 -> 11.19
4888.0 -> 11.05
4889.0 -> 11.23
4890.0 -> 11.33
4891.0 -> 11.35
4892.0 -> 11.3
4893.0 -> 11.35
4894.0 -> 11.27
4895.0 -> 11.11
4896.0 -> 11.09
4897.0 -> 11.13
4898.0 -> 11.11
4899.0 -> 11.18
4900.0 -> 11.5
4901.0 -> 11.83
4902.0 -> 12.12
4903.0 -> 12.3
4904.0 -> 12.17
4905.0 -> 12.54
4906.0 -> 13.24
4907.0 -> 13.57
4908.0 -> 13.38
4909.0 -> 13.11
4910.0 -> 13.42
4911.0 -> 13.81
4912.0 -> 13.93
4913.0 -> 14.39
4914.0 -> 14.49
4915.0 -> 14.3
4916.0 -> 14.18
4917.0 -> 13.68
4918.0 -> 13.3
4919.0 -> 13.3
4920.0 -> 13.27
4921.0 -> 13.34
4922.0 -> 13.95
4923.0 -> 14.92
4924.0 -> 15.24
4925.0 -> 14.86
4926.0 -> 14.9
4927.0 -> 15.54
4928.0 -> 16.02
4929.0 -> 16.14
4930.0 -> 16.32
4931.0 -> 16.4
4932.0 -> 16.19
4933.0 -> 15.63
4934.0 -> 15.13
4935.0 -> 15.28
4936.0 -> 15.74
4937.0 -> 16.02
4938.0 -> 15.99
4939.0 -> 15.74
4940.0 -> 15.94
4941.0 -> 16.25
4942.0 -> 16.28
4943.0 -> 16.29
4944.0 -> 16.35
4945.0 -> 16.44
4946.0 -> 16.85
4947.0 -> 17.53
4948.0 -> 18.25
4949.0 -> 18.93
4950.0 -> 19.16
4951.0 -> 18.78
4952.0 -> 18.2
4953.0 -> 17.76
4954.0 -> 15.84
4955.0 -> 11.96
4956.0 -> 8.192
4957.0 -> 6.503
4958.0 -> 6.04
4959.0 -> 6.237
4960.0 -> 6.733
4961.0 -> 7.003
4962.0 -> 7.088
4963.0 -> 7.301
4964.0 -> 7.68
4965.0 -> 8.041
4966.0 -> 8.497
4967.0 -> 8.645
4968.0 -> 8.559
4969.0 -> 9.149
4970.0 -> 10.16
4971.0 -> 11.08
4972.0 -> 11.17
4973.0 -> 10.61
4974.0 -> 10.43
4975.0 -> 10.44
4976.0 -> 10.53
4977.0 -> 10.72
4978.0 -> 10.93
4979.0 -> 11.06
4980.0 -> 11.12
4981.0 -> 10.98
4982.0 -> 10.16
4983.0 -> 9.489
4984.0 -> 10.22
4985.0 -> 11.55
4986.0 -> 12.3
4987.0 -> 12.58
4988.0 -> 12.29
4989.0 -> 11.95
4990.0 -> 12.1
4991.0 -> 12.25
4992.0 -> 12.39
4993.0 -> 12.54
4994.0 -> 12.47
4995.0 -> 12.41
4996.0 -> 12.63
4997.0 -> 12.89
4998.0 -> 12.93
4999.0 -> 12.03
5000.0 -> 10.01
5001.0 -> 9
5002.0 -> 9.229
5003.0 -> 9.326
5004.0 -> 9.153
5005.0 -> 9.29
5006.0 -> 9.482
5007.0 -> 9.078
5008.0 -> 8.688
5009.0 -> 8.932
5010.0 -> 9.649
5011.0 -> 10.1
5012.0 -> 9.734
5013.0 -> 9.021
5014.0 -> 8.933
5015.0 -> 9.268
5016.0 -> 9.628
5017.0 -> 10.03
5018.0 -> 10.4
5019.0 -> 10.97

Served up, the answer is 5.1 AA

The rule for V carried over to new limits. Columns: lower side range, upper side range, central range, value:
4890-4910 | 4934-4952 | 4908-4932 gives -0.46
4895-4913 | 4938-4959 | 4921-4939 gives -1.86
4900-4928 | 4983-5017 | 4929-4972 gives -2.59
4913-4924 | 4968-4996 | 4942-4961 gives -2.27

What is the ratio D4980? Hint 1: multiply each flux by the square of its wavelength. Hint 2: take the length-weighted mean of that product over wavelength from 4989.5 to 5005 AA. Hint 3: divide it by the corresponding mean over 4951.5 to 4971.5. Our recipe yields 1.2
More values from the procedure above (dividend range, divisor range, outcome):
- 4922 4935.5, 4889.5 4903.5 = 1.38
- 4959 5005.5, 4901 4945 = 0.73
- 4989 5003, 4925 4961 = 0.80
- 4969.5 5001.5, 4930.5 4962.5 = 0.80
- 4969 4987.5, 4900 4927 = 0.82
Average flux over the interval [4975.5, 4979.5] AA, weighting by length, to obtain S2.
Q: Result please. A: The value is 10.8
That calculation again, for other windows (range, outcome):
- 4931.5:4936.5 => 15.6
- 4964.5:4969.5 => 8.58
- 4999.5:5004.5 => 9.34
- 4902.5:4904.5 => 12.2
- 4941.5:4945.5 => 16.3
